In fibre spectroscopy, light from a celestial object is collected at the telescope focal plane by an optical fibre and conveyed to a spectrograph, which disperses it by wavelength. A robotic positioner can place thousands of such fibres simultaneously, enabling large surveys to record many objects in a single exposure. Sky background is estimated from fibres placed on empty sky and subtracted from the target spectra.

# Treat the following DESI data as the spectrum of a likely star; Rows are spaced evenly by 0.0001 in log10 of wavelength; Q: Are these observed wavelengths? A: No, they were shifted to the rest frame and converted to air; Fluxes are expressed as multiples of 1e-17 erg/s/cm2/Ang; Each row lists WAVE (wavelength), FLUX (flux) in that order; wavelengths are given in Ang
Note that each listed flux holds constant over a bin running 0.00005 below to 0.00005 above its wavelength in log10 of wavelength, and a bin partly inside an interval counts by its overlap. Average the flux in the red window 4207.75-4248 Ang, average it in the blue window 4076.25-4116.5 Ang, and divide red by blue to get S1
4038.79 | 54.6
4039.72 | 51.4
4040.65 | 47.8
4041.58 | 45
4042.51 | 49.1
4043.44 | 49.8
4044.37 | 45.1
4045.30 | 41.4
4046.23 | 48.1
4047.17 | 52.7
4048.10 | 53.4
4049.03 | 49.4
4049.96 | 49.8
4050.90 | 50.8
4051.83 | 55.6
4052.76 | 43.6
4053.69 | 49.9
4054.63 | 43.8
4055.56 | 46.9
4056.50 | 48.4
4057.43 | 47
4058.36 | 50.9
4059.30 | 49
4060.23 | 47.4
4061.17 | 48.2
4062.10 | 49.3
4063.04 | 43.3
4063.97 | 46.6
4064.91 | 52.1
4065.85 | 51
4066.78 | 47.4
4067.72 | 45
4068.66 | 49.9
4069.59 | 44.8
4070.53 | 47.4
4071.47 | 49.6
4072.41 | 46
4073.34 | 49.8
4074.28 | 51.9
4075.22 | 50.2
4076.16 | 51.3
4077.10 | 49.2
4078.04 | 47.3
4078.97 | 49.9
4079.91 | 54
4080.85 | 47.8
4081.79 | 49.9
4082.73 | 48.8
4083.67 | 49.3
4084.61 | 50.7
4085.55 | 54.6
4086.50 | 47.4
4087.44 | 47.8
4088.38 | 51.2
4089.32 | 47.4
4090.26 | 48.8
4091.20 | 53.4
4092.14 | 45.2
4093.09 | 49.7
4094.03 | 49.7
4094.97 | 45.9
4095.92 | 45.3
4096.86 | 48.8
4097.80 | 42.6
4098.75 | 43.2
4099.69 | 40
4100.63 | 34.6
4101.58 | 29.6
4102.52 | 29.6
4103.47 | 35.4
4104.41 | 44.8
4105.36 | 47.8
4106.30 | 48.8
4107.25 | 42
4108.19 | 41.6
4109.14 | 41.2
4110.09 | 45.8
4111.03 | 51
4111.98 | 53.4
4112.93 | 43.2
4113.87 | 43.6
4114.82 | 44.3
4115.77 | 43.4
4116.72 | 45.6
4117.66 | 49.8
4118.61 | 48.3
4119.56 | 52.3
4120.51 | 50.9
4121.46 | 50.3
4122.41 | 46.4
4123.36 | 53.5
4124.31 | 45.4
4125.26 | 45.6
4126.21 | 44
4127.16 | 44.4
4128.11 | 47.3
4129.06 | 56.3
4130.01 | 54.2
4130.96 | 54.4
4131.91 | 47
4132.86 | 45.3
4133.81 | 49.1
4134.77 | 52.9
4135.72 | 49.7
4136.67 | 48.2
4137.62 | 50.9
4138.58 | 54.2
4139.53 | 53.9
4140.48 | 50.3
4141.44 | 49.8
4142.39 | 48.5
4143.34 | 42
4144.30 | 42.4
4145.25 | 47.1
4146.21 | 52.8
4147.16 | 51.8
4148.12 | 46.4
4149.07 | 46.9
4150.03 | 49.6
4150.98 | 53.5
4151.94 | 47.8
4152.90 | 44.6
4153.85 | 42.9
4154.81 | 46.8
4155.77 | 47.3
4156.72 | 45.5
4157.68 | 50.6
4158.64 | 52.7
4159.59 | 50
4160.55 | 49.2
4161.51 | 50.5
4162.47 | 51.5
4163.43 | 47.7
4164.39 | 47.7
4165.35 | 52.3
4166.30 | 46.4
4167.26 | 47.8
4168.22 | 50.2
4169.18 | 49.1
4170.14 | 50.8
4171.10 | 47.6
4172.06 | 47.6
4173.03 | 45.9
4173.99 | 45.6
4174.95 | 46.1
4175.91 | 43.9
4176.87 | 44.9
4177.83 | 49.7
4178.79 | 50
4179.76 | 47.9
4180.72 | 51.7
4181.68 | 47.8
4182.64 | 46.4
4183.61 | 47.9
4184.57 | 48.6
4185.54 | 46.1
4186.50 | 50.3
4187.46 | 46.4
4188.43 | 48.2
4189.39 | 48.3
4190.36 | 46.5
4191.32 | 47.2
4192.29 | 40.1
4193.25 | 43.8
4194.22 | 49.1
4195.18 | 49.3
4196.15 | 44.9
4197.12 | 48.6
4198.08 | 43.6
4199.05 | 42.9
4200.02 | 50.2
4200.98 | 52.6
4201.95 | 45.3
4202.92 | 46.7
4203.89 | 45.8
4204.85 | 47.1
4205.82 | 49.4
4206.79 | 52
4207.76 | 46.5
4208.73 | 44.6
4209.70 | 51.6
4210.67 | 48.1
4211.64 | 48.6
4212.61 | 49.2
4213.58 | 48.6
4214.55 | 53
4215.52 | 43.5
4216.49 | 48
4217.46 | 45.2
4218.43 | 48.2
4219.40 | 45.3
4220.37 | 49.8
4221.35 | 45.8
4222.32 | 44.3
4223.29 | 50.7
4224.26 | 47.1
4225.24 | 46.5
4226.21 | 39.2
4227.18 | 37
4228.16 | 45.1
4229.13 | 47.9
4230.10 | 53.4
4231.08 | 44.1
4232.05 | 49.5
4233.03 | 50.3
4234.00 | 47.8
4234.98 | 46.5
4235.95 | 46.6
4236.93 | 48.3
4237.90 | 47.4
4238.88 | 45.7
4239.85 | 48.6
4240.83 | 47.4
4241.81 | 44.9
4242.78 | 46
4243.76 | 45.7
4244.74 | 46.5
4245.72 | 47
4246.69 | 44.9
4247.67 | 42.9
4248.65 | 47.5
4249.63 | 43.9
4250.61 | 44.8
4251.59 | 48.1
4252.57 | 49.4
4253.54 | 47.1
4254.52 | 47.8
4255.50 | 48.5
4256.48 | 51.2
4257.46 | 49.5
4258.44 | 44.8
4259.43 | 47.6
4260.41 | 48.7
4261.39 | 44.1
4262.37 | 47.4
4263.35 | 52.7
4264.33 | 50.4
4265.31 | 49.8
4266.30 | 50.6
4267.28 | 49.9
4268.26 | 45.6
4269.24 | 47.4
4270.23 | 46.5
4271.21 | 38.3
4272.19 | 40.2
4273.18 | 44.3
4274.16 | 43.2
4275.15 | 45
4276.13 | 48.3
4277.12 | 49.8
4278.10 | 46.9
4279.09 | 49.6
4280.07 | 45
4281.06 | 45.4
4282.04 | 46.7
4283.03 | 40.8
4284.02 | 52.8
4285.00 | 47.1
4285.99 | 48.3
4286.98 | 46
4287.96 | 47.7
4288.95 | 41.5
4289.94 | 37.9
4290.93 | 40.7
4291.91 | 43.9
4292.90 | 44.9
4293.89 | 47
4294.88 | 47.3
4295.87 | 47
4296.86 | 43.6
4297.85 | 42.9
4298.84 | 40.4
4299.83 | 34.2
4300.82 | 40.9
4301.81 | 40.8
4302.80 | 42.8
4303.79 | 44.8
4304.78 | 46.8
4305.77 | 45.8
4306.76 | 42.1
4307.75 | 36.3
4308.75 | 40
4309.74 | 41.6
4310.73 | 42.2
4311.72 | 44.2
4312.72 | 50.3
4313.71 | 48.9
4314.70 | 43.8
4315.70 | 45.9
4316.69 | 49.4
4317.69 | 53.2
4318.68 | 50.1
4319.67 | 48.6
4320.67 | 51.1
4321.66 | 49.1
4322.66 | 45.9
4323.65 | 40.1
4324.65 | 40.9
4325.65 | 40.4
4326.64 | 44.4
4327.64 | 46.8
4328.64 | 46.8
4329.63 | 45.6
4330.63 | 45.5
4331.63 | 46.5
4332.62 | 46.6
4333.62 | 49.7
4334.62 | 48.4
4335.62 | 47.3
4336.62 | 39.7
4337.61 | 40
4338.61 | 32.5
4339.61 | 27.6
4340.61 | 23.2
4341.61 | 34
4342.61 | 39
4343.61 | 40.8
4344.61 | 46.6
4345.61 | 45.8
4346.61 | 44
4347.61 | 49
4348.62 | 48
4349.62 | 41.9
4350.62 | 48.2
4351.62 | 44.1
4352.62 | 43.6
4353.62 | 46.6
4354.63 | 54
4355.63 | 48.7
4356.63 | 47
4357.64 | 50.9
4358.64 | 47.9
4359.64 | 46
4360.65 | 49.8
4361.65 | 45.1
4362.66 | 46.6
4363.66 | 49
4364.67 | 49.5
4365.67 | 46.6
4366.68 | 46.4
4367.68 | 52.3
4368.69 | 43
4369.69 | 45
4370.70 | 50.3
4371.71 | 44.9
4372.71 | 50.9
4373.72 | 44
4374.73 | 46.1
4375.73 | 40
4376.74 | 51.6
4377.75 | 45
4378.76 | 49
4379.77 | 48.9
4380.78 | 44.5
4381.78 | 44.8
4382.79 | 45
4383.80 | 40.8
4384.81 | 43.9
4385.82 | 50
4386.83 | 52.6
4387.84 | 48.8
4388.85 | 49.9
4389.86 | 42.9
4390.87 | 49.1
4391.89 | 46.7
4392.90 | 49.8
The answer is 1.0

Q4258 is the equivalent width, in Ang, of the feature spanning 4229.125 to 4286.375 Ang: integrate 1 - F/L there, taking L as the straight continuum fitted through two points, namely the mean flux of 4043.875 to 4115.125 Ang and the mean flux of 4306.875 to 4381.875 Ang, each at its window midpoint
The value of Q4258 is -1.50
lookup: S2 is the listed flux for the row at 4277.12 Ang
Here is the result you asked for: 49.8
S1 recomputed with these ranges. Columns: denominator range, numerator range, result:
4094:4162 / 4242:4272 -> 1.00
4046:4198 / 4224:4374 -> 0.95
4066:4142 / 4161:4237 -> 1.00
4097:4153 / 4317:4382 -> 0.97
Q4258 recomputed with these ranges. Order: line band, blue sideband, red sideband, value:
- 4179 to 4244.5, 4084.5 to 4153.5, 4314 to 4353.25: -2.0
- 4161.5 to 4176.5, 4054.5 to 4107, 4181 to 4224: -0.2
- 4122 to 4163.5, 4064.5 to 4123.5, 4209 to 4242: -1.6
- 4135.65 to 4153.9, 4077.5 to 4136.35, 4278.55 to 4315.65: -0.9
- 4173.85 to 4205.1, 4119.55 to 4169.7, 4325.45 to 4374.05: 0.7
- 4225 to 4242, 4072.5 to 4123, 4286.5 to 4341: -0.6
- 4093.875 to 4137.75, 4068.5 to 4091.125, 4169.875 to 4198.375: 2.3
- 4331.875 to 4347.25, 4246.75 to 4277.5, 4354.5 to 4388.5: 2.2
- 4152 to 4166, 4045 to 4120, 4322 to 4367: -0.6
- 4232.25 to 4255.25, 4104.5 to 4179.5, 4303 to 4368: -0.2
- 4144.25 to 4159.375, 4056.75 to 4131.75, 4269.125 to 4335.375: -0.5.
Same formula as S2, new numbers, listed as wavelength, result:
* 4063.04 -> 43.3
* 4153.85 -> 42.9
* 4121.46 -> 50.3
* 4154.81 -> 46.8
